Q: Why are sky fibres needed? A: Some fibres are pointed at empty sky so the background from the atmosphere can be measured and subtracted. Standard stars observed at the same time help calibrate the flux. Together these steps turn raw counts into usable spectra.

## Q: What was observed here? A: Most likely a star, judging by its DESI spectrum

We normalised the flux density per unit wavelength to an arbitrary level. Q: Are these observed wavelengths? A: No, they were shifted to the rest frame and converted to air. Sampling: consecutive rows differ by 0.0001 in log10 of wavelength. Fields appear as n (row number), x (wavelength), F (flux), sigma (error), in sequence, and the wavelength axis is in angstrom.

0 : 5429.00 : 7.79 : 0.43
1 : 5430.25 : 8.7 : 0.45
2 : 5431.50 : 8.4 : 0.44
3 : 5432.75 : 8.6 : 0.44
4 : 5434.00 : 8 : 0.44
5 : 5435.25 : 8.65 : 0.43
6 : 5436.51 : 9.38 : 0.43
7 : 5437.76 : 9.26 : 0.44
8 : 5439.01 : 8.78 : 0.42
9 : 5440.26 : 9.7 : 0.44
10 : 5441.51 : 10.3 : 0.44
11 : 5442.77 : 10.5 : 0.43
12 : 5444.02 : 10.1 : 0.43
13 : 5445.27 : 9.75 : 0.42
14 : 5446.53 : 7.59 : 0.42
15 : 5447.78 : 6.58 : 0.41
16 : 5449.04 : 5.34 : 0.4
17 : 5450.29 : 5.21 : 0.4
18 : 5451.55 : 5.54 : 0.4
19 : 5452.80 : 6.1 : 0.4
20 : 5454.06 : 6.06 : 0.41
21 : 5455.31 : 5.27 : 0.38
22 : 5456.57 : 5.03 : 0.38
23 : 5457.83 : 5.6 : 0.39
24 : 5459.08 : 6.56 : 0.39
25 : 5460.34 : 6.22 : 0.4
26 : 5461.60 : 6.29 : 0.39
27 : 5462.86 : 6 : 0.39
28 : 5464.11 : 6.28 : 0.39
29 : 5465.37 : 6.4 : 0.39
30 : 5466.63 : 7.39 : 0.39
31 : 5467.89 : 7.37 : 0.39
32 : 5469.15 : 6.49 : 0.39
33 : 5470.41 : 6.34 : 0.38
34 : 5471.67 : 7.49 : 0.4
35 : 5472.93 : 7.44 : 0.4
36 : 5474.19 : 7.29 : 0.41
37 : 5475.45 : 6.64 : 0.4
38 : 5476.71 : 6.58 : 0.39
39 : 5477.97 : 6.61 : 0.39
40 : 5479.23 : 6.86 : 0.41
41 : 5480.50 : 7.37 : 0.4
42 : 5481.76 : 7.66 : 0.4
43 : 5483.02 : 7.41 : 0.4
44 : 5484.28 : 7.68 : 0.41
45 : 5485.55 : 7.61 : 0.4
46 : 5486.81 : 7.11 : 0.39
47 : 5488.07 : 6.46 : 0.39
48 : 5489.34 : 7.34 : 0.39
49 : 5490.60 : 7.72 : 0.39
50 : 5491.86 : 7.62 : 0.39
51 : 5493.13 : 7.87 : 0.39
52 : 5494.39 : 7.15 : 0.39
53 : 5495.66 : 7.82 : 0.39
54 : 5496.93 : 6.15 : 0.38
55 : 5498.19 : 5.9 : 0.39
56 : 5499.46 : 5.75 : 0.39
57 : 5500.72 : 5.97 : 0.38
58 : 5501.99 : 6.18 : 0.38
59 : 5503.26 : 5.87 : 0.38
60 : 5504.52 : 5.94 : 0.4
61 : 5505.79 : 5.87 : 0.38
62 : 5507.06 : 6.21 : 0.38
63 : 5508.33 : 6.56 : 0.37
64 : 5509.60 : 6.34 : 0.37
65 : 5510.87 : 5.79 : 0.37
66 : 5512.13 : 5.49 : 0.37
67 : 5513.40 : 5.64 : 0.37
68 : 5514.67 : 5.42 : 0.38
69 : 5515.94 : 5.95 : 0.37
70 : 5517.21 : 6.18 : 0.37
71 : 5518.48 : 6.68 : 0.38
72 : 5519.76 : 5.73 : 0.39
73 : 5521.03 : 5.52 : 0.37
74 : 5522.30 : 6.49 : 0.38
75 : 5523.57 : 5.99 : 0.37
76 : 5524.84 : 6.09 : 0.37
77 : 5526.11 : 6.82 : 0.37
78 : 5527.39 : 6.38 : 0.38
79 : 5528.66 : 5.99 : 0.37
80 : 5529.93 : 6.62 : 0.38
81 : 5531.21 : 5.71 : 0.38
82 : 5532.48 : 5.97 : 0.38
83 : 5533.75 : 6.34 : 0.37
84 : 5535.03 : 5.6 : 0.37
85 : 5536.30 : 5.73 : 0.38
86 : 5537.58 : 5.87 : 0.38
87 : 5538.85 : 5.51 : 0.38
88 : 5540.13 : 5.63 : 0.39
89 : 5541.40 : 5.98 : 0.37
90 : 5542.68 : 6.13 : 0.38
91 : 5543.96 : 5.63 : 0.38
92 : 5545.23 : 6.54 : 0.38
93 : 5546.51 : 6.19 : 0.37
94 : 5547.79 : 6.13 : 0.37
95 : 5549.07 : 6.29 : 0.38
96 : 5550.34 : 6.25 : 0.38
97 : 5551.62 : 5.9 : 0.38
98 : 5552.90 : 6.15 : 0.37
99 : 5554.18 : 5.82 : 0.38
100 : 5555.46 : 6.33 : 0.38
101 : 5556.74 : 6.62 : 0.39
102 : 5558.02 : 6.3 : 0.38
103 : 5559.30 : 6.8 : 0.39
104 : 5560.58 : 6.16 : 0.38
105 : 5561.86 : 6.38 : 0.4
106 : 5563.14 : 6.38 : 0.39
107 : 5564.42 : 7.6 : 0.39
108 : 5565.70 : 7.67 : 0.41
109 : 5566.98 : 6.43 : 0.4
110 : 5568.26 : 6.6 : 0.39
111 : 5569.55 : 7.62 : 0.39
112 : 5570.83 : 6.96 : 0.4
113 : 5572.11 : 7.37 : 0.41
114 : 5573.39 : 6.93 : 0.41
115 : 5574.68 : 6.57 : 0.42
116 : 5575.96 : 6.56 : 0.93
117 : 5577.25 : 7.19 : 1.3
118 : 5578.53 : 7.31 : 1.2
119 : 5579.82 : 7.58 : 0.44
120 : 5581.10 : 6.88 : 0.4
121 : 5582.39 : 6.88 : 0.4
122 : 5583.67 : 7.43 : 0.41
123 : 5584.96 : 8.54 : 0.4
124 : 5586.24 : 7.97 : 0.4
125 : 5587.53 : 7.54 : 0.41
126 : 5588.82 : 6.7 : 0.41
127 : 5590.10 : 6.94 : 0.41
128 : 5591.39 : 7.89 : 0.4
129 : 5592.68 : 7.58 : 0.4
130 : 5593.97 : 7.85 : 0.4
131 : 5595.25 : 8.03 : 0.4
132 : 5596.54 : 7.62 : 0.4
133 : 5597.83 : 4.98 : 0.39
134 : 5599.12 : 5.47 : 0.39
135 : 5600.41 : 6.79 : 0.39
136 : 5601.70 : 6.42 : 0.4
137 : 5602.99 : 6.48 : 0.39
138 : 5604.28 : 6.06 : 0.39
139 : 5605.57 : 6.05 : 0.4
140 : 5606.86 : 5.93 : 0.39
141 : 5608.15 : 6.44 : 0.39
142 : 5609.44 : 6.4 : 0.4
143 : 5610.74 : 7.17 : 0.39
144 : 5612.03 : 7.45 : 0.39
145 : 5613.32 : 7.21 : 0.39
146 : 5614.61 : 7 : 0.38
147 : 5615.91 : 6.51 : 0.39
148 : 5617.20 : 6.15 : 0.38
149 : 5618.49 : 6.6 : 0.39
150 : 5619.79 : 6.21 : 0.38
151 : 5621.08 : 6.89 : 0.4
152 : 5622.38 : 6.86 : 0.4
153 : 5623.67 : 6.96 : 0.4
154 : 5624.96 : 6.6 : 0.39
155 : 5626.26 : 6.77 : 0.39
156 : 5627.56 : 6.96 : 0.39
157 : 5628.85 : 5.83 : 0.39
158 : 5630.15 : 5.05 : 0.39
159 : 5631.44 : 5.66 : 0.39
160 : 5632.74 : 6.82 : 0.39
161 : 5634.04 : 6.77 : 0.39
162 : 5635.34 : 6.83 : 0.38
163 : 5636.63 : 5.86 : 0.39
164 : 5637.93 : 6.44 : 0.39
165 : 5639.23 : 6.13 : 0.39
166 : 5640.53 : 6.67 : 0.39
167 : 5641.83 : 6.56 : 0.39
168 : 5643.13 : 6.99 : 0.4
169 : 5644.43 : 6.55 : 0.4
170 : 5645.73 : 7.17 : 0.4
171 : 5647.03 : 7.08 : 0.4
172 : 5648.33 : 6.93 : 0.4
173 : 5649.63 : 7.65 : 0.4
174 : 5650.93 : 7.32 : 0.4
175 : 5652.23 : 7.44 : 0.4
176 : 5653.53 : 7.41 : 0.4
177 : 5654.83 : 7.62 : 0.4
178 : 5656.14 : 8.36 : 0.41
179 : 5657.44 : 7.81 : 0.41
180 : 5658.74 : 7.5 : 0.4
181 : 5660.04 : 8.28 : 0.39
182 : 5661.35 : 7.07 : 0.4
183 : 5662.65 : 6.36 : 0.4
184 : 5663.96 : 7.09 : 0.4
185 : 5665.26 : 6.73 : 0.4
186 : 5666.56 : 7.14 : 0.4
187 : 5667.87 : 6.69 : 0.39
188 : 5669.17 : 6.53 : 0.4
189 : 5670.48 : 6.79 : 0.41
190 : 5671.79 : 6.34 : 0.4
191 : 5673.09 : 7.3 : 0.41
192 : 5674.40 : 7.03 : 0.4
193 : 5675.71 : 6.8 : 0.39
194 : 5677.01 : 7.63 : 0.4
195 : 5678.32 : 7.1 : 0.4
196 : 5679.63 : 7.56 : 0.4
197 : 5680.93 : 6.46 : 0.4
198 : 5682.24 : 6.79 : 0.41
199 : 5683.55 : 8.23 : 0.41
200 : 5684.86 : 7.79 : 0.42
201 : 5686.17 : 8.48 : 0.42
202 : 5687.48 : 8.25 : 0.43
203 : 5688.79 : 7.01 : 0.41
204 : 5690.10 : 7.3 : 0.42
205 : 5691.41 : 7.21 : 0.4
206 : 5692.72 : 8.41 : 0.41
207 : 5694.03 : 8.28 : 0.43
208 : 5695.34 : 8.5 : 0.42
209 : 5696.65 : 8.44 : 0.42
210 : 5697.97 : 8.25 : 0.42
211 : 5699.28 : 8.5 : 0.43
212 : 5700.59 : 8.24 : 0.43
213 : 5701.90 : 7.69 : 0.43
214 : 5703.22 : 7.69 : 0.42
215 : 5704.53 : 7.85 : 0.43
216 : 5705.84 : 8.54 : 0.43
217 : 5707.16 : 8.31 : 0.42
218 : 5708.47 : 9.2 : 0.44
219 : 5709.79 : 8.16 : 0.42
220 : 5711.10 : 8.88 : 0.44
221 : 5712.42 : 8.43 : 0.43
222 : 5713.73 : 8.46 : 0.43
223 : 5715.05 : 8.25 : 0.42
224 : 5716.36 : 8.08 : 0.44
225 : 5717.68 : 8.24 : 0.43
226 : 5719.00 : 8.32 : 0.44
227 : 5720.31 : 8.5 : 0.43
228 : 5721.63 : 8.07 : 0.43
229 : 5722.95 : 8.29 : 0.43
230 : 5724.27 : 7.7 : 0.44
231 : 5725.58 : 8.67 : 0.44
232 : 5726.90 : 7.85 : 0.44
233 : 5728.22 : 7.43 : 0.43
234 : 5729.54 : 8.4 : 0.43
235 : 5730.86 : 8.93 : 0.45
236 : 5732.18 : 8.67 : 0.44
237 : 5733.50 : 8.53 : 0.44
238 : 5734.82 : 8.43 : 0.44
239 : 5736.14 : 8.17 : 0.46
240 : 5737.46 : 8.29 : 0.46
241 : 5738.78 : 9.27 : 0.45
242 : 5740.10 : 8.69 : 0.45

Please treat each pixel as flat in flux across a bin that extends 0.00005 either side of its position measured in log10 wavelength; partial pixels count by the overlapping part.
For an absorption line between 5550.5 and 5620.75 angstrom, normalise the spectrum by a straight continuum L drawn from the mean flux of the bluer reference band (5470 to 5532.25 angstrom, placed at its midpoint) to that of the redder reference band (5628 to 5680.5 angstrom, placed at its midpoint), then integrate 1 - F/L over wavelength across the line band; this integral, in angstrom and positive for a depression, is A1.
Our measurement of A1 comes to -0.6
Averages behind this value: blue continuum 6.55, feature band 6.82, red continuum 6.92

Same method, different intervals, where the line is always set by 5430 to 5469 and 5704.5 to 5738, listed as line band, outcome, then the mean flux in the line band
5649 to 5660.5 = 0.6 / 7.71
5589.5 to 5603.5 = 1.8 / 6.92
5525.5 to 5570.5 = 8.5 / 6.29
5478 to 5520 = 5.5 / 6.59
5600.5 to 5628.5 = 4.8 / 6.62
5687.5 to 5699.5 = 0.4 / 7.98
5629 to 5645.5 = 3.5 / 6.36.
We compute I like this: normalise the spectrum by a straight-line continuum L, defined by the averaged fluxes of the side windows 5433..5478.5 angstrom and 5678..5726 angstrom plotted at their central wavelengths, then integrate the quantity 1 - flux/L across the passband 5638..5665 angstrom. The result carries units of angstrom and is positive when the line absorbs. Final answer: 2.5 angstrom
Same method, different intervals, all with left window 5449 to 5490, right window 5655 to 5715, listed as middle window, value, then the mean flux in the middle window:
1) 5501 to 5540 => 4.80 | 6.01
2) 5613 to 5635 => 2.57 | 6.51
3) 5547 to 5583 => 1.93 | 6.7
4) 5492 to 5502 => 0.09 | 6.67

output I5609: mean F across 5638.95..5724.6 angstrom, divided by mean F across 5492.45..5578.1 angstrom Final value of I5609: 1.21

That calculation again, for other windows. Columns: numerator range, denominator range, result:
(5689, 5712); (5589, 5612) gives 1.22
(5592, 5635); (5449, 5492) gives 0.99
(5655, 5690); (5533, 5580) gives 1.13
